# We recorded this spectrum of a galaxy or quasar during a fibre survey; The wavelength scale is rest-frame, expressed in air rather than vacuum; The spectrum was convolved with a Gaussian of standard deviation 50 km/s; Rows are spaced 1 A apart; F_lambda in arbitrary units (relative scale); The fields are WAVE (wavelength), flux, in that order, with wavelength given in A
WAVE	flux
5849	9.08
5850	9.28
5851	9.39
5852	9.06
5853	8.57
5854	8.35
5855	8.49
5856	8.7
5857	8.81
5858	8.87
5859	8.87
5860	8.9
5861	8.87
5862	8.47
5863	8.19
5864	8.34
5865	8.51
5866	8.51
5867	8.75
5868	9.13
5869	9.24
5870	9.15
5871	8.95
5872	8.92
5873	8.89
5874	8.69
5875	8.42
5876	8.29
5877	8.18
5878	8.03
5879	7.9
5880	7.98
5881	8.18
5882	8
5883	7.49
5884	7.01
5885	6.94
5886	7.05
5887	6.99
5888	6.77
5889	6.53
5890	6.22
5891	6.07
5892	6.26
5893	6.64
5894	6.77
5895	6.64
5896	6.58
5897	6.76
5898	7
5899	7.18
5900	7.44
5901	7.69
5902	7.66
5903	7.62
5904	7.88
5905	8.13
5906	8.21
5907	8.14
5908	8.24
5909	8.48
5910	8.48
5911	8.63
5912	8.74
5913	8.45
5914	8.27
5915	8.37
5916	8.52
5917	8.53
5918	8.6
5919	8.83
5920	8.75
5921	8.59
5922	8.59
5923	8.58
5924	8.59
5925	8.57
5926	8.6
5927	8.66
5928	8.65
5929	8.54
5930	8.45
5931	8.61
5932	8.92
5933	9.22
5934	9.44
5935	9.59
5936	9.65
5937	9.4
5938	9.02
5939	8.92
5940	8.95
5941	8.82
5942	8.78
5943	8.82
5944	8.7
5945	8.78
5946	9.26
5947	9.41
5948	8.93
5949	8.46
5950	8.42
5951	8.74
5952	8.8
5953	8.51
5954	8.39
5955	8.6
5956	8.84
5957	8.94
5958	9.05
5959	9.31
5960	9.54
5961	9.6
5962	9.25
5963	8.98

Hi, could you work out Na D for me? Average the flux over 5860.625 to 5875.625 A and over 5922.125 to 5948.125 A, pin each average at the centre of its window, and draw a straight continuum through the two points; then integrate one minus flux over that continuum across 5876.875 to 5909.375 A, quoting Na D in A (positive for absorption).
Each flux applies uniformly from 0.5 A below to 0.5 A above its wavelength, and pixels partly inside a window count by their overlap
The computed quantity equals 5.4 A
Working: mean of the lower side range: 8.73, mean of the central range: 7.34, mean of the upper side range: 8.91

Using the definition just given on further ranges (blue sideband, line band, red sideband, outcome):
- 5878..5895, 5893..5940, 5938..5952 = -1.9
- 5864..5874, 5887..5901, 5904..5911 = 2.9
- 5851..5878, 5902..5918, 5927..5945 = 1.0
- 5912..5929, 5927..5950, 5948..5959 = -0.8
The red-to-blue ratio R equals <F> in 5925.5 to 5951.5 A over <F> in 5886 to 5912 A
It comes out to 1.2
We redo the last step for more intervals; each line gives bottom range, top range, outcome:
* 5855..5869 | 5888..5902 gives 0.78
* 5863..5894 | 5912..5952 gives 1.12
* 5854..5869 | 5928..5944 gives 1.04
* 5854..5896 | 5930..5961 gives 1.12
